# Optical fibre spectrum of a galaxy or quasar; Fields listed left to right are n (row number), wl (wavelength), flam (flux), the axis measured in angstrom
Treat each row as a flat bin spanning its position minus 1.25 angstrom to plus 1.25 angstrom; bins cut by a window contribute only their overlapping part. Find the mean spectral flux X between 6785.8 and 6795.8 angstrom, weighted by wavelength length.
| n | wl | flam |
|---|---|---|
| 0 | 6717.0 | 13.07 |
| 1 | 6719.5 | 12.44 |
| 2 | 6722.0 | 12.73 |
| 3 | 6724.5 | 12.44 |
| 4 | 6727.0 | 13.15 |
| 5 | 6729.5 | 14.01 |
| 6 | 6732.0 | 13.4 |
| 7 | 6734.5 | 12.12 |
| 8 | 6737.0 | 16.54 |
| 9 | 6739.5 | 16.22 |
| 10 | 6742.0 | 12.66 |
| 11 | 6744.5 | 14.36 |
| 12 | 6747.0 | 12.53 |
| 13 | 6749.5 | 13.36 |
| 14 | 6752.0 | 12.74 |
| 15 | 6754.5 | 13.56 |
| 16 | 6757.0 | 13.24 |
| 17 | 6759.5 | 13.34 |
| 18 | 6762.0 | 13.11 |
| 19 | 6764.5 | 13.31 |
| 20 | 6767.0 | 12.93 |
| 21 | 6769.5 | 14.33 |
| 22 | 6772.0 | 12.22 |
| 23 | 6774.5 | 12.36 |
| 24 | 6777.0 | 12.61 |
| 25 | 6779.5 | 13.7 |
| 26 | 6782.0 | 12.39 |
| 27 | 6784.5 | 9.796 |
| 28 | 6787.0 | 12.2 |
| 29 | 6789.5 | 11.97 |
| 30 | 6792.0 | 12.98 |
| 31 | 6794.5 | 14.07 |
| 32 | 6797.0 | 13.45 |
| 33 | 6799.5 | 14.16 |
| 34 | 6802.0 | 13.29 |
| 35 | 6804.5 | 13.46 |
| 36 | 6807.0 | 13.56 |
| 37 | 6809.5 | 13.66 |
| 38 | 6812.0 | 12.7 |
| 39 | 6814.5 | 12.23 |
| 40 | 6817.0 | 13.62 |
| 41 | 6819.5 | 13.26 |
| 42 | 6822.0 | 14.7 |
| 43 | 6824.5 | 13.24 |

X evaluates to 12.8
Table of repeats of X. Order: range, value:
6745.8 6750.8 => 12.9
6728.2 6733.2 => 13.7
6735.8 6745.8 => 14.9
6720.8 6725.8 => 12.6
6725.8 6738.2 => 13.8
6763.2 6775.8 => 13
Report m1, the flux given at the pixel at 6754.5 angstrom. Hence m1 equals 13.56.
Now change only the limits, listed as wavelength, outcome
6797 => 13.45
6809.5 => 13.66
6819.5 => 13.26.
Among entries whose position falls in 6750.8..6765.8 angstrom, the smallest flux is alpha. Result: 12.74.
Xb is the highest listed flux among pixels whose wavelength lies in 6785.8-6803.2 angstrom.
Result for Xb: 14.16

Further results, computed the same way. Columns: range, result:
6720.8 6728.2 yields 13.15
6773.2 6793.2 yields 13.7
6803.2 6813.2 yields 13.66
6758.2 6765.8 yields 13.34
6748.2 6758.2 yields 13.56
